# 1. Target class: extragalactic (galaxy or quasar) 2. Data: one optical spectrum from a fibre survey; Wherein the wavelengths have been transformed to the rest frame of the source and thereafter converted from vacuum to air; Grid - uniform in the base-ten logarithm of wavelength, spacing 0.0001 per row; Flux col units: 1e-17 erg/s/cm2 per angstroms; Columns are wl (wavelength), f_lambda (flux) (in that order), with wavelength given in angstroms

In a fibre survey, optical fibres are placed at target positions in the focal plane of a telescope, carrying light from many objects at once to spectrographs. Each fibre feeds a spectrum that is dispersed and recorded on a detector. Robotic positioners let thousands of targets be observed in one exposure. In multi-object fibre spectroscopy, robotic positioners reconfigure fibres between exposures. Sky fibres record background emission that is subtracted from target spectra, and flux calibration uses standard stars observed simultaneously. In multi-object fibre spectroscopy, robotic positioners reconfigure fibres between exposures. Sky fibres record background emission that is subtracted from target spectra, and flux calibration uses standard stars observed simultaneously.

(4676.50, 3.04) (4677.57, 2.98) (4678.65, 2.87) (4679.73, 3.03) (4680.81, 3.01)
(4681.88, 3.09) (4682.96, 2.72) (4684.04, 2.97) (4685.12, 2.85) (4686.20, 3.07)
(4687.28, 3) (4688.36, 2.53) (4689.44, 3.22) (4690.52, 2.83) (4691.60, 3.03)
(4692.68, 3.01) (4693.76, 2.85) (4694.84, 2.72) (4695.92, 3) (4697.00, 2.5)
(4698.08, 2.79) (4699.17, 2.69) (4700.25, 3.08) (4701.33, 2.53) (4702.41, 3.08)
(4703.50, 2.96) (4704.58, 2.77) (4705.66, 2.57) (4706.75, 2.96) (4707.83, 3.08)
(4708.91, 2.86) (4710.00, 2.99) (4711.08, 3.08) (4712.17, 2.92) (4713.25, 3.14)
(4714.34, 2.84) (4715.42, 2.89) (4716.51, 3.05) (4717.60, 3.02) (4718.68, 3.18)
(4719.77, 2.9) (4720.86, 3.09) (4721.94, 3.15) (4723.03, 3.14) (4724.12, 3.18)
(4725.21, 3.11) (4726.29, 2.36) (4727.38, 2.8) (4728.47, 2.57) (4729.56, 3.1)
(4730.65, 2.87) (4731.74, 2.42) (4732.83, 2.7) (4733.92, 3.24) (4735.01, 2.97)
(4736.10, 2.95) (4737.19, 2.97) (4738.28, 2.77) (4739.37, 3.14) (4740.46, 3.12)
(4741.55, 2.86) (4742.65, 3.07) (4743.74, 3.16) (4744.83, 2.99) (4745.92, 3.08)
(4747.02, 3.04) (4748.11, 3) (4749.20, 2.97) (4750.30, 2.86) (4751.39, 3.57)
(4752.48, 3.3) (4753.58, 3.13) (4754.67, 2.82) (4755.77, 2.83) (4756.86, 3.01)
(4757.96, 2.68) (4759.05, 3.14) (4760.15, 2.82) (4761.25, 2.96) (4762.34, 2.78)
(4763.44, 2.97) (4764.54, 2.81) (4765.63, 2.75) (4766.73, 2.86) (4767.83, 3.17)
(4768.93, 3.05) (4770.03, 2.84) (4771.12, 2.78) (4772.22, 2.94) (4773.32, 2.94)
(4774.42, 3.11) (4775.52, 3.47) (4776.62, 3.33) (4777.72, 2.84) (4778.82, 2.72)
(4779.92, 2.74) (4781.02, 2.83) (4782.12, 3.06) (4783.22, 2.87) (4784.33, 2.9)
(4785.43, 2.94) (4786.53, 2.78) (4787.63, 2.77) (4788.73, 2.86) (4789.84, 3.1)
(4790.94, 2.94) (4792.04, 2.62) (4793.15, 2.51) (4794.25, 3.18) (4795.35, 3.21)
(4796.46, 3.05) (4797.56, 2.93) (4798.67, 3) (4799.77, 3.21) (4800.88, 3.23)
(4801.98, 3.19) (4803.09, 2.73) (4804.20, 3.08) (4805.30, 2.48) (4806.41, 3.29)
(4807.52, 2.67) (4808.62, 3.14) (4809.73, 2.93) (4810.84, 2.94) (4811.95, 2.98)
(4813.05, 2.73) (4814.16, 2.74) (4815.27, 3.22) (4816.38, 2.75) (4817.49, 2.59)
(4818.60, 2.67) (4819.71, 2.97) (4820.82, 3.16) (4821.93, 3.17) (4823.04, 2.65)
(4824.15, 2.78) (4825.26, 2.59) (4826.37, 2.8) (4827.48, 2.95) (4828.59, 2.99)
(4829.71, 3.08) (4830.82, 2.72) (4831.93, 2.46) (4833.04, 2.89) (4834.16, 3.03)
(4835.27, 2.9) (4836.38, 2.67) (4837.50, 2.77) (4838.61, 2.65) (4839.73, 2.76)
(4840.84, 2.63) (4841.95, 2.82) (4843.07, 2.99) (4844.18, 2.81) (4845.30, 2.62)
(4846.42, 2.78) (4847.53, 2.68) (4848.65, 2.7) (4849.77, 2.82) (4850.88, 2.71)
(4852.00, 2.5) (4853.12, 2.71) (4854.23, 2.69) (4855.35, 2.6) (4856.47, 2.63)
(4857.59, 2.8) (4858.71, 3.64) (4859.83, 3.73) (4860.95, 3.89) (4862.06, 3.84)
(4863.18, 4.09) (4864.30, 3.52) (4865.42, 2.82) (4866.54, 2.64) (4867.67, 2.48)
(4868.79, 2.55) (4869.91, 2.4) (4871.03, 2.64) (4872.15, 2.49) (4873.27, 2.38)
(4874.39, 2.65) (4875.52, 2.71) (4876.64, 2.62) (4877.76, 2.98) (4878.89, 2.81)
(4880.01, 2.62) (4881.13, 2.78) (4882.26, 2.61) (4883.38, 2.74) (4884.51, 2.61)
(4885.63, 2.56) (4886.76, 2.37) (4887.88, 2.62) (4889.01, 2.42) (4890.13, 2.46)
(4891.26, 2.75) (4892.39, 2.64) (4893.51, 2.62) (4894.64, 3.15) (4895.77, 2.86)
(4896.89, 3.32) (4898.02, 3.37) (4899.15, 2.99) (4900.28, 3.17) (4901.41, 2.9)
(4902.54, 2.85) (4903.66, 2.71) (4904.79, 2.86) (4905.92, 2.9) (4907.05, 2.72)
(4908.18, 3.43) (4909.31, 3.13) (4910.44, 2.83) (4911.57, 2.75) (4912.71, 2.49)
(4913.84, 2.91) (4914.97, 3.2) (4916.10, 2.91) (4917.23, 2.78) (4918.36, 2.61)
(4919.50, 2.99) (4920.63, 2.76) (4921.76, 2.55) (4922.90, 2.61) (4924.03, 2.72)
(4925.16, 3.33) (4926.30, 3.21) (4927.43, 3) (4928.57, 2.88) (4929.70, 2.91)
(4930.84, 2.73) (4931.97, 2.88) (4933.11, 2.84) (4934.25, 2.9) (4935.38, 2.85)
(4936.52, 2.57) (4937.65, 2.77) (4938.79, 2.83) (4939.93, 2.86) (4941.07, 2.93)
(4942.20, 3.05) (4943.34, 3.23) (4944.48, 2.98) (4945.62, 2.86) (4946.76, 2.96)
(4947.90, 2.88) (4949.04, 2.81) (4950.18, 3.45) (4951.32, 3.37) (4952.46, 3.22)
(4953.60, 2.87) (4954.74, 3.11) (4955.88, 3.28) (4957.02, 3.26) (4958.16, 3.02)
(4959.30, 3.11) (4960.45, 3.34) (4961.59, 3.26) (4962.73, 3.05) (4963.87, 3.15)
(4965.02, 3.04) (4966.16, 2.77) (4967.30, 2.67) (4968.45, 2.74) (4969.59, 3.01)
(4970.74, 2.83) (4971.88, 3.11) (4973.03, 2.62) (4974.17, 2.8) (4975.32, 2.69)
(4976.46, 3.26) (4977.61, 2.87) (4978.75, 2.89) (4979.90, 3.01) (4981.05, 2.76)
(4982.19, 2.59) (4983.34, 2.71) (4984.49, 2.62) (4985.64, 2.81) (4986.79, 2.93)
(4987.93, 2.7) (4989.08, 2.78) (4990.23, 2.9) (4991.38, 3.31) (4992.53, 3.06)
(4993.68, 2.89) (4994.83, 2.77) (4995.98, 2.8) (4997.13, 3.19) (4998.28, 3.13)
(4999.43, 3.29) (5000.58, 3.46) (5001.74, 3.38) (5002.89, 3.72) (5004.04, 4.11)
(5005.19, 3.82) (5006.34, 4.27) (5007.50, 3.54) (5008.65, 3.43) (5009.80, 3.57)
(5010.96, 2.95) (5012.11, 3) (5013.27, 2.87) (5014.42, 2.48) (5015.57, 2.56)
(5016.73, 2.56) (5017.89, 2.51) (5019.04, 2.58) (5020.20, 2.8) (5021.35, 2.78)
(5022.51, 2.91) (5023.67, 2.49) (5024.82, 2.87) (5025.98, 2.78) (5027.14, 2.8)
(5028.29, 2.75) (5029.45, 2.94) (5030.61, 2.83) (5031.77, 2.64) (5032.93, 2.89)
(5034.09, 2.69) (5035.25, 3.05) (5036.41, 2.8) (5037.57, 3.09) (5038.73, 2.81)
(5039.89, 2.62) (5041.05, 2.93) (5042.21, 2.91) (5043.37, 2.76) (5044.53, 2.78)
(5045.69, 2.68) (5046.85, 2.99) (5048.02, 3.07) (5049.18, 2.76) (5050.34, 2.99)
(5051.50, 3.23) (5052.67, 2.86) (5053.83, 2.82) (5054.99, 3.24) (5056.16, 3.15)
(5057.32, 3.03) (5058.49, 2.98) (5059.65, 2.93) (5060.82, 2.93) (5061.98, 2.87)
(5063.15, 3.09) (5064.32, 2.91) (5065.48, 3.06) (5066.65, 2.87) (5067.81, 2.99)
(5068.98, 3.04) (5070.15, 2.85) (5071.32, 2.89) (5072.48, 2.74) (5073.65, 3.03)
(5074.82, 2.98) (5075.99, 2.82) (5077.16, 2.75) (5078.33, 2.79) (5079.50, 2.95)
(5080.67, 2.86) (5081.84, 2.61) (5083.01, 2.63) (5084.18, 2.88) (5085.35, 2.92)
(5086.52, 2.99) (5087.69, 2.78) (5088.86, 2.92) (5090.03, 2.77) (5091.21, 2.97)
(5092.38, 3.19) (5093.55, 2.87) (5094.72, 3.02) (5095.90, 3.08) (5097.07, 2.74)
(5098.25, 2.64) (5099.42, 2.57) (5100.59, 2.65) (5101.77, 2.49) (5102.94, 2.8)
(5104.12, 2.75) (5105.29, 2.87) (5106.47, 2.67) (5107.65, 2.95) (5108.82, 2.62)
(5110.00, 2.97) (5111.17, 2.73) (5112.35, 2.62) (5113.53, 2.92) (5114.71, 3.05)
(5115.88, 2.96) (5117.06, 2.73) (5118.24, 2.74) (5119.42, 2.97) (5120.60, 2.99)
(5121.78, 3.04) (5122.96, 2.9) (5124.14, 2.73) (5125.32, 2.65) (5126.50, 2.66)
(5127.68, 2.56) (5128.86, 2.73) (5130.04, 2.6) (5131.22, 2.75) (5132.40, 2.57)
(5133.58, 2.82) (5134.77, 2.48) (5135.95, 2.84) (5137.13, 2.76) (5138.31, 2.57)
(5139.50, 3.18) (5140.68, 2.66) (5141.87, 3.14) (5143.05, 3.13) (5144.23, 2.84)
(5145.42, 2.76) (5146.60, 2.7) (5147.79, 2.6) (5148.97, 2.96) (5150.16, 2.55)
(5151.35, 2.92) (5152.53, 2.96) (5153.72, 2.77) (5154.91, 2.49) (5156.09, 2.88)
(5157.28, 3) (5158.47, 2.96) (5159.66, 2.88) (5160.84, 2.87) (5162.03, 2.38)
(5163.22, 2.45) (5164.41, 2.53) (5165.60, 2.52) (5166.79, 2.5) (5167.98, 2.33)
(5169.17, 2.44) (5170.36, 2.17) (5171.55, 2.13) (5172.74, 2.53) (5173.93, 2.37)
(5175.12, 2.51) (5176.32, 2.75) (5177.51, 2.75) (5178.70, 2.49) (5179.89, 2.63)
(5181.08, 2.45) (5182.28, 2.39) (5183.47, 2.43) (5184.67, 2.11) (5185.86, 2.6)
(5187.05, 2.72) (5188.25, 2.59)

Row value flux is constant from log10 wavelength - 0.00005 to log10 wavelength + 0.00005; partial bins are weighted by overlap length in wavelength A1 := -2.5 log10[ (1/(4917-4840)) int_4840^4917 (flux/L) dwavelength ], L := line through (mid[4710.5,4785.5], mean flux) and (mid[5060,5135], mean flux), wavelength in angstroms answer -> 0.03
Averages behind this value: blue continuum 2.97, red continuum 2.83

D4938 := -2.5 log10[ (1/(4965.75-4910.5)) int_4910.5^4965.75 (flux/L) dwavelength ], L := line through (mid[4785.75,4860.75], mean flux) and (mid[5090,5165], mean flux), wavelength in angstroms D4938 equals -0.04 mag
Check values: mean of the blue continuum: 2.88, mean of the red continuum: 2.79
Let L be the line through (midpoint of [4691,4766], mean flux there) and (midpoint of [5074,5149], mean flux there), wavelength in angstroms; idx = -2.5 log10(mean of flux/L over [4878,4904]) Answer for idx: 0.04 mag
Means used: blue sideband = 2.94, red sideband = 2.81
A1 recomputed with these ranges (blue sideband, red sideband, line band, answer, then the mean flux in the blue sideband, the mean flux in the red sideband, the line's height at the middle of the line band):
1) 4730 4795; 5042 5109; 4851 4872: -0.02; 2.95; 2.88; 2.93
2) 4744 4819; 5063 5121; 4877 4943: 0.03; 2.95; 2.85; 2.91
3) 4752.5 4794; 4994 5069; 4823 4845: 0.05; 2.92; 2.99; 2.93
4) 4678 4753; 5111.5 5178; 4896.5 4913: -0.04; 2.95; 2.72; 2.85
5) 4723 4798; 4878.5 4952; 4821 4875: 0.02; 2.95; 2.87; 2.9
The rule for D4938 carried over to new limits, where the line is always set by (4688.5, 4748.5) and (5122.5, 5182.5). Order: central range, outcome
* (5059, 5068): -0.09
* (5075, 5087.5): -0.04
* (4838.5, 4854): 0.05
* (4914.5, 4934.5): -0.03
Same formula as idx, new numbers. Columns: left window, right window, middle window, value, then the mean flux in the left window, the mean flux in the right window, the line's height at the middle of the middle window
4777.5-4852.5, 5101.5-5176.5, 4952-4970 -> -0.10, 2.86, 2.72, 2.8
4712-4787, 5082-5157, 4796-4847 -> 0.02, 2.96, 2.8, 2.93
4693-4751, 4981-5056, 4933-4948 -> 0.02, 2.93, 2.97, 2.96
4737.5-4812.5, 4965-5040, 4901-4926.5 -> 0.03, 2.97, 2.95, 2.96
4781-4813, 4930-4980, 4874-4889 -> 0.12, 2.94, 2.97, 2.96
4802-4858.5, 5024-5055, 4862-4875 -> 0.00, 2.82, 2.86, 2.83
